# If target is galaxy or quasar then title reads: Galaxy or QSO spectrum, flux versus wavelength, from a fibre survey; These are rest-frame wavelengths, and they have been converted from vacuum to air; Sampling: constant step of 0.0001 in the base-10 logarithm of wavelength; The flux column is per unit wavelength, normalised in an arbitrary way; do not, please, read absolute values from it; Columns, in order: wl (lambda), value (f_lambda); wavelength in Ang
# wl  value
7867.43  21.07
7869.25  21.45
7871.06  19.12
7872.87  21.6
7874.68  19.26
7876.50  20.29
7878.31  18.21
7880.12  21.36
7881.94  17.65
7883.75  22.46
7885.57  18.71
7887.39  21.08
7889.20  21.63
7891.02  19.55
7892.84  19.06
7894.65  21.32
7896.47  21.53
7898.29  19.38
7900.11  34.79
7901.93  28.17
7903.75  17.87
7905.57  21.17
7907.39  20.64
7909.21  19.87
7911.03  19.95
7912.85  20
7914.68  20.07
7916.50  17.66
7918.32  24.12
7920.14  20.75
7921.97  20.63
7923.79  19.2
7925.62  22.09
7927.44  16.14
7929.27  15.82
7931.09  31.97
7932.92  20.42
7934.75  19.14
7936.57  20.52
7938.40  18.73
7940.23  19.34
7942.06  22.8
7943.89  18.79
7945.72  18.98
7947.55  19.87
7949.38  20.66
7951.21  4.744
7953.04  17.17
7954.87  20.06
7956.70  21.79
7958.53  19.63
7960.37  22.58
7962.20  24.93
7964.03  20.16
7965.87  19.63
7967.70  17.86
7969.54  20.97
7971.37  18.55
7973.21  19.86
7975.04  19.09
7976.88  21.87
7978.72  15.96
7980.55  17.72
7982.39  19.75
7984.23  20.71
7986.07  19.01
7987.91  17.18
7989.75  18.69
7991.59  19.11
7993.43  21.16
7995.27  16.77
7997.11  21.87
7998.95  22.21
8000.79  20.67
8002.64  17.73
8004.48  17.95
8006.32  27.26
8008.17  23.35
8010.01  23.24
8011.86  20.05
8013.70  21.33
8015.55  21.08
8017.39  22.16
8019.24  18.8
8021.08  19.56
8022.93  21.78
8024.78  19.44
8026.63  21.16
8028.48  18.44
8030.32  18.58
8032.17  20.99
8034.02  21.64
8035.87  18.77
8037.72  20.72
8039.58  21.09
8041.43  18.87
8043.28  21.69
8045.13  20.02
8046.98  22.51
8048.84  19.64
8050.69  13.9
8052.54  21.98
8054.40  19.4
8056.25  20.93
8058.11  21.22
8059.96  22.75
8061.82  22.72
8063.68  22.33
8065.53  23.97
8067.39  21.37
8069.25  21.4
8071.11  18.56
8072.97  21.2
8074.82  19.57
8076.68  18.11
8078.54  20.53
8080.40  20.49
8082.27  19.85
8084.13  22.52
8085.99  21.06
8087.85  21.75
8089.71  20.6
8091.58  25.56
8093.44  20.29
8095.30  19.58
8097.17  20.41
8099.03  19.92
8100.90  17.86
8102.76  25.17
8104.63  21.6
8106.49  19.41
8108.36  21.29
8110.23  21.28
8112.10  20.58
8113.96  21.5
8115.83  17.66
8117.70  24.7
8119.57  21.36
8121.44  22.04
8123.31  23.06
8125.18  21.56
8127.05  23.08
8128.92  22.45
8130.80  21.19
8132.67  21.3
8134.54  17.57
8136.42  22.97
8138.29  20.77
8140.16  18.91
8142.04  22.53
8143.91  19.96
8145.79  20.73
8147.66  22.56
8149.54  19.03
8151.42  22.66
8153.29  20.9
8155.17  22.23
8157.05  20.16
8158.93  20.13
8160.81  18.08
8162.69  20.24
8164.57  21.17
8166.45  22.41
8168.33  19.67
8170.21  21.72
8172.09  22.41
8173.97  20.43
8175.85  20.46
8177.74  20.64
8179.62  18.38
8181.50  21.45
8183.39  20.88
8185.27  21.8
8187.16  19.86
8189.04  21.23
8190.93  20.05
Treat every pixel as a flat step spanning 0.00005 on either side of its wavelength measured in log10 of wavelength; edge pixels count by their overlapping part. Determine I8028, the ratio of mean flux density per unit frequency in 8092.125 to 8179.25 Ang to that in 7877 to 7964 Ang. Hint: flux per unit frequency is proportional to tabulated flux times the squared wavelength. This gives 1.1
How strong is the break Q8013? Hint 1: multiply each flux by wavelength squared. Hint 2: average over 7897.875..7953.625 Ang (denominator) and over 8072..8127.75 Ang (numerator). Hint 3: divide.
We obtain 1.1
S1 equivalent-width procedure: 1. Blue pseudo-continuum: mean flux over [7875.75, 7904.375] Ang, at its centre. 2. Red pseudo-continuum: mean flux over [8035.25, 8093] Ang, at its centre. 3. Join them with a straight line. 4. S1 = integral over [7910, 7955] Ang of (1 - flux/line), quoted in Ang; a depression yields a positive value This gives 3.69 Ang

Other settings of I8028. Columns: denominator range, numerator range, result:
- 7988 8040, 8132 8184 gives 1.05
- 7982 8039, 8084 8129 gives 1.08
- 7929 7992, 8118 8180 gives 1.13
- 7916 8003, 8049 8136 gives 1.10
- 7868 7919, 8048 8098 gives 1.04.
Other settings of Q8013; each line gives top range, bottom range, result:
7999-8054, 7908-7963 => 1.05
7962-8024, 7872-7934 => 0.98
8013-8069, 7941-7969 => 1.09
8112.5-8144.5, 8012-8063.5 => 1.07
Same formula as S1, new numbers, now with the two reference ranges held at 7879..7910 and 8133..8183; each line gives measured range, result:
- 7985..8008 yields 1.2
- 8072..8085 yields 0.4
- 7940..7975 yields 3.2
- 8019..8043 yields 1.2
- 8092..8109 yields 0.1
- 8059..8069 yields -0.7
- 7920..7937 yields 0.6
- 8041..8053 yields 0.7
